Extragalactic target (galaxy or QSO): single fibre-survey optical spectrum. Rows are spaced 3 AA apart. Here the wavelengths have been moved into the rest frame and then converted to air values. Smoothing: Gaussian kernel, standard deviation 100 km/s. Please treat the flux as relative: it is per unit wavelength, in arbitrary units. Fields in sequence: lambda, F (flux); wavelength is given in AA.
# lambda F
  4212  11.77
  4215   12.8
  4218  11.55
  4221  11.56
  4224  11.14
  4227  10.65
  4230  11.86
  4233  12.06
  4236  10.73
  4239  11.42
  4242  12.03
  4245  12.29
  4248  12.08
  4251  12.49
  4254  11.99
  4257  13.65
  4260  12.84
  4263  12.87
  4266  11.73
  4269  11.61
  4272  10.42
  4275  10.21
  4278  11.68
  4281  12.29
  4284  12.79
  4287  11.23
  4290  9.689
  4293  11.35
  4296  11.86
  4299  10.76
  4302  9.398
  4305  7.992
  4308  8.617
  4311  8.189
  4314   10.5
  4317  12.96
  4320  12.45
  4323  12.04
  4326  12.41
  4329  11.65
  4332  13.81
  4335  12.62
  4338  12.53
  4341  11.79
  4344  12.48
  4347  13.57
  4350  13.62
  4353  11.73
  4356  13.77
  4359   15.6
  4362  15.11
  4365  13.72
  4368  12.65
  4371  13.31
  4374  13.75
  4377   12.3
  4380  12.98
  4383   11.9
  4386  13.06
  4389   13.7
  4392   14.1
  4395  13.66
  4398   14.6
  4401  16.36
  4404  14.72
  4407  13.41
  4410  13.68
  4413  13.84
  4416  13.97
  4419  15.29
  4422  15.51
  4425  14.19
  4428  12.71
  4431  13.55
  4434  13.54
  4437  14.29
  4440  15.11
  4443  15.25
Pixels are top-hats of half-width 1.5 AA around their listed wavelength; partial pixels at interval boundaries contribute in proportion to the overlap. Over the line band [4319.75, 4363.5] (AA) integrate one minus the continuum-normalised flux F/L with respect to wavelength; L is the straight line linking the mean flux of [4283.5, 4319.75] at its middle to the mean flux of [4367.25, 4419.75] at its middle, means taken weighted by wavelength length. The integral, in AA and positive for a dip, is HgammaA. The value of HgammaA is -4.2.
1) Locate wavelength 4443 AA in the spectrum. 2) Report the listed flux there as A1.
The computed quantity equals 15.25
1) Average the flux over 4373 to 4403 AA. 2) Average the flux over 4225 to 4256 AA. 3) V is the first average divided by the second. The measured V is 1.16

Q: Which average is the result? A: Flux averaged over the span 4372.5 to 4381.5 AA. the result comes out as 13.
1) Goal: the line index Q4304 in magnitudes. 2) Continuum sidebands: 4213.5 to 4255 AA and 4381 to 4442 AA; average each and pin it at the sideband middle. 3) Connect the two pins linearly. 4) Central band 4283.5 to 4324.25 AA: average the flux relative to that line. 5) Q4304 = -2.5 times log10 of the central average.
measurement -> 0.19 mag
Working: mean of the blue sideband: 11.8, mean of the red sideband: 14.1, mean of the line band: 10.6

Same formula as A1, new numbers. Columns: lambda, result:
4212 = 11.77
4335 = 12.62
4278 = 11.68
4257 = 13.65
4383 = 11.9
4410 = 13.68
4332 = 13.81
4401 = 16.36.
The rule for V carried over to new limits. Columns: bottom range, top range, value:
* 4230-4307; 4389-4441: 1.24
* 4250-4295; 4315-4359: 1.08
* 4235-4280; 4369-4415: 1.15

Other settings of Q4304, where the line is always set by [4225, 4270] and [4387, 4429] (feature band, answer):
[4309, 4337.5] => 0.111 mag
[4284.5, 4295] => 0.148 mag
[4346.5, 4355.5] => 0.039 mag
